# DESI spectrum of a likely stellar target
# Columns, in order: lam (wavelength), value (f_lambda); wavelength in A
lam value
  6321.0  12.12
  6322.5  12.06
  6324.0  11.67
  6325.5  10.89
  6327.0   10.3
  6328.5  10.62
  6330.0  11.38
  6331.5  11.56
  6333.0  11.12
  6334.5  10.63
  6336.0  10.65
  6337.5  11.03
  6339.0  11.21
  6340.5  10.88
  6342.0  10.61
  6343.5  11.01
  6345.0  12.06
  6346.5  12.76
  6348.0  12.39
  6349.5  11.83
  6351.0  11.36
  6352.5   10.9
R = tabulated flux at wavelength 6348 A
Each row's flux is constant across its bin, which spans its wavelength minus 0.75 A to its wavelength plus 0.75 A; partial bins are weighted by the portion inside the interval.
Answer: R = 12.39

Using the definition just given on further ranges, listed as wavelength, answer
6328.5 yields 10.62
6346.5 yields 12.76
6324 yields 11.67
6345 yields 12.06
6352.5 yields 10.9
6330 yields 11.38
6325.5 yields 10.89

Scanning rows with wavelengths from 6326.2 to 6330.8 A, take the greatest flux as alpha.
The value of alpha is 11.38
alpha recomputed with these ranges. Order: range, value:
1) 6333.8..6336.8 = 10.65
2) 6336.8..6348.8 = 12.76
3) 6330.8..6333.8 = 11.56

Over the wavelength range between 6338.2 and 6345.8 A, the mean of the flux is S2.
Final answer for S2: 11.2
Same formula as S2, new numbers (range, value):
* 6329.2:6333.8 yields 11.3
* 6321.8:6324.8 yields 11.8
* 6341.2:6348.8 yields 11.8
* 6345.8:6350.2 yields 12.3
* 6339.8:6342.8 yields 10.7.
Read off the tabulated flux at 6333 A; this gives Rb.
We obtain 11.12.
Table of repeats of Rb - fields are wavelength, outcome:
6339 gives 11.21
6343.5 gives 11.01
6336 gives 10.65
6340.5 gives 10.88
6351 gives 11.36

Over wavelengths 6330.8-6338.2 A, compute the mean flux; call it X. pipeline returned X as 11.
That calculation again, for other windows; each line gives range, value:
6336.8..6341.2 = 11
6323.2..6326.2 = 11.3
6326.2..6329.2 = 10.5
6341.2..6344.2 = 10.8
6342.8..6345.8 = 11.6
